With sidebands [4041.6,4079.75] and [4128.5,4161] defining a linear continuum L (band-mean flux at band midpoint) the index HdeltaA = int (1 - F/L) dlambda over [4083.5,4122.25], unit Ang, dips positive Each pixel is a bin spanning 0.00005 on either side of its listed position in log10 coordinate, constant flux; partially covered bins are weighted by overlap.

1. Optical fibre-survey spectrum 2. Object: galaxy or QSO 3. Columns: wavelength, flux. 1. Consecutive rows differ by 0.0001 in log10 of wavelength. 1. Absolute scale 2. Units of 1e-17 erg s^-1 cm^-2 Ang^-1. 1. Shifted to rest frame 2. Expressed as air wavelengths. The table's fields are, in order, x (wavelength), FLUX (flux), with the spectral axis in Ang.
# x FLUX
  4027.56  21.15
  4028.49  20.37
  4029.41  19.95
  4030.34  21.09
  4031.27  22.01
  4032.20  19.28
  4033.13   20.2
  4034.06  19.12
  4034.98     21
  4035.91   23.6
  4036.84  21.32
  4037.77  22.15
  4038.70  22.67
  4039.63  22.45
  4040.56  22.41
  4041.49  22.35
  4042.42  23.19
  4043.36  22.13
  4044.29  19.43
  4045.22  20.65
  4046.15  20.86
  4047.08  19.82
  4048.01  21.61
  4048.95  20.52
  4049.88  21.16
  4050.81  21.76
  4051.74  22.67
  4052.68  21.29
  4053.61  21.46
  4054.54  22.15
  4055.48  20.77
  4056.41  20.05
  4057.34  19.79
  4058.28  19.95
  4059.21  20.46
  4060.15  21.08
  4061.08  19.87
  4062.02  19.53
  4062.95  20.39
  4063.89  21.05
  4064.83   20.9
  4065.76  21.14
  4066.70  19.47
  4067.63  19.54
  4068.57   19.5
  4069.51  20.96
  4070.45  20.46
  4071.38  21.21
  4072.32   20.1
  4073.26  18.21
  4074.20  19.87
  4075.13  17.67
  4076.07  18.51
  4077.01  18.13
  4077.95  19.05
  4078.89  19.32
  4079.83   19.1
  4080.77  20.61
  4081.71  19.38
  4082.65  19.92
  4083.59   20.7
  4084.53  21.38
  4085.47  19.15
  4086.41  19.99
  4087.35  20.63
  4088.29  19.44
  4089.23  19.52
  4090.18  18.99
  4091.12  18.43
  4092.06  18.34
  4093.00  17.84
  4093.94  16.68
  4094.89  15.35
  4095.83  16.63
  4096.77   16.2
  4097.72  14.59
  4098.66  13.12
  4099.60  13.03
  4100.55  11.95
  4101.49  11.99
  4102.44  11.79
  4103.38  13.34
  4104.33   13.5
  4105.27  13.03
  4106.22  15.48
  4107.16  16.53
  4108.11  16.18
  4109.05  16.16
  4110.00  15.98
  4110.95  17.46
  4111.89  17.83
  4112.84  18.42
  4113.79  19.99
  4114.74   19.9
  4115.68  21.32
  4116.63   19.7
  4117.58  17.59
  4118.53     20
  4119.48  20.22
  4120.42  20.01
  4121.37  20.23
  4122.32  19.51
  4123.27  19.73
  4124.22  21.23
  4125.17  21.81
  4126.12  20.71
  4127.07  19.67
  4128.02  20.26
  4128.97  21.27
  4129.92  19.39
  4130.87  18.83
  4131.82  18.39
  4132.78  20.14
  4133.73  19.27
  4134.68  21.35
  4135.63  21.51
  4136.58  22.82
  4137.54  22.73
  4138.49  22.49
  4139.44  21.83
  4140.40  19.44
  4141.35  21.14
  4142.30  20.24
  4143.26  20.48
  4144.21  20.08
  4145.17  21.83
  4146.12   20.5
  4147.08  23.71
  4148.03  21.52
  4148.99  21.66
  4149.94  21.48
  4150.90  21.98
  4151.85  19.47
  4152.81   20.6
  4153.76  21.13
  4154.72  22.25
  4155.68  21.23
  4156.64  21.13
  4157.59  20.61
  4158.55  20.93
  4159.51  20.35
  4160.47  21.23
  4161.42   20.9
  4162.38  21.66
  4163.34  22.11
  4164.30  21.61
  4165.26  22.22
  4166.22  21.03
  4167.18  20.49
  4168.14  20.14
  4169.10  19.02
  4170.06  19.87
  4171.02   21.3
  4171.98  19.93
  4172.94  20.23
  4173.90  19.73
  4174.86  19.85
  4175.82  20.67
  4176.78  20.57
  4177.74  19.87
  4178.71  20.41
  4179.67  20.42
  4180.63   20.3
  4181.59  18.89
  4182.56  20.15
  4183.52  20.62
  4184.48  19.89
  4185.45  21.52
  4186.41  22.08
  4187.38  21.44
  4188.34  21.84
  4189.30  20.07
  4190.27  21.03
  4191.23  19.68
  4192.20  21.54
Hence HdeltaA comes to 6.4 Ang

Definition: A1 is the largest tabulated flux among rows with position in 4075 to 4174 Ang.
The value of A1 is 23.71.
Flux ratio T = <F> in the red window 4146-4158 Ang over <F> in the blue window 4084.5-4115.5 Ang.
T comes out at 1.3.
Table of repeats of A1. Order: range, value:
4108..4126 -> 21.81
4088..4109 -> 19.52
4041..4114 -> 23.19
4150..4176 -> 22.25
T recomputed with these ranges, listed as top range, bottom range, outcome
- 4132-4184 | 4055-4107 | 1.14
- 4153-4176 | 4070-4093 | 1.07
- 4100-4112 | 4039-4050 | 0.68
